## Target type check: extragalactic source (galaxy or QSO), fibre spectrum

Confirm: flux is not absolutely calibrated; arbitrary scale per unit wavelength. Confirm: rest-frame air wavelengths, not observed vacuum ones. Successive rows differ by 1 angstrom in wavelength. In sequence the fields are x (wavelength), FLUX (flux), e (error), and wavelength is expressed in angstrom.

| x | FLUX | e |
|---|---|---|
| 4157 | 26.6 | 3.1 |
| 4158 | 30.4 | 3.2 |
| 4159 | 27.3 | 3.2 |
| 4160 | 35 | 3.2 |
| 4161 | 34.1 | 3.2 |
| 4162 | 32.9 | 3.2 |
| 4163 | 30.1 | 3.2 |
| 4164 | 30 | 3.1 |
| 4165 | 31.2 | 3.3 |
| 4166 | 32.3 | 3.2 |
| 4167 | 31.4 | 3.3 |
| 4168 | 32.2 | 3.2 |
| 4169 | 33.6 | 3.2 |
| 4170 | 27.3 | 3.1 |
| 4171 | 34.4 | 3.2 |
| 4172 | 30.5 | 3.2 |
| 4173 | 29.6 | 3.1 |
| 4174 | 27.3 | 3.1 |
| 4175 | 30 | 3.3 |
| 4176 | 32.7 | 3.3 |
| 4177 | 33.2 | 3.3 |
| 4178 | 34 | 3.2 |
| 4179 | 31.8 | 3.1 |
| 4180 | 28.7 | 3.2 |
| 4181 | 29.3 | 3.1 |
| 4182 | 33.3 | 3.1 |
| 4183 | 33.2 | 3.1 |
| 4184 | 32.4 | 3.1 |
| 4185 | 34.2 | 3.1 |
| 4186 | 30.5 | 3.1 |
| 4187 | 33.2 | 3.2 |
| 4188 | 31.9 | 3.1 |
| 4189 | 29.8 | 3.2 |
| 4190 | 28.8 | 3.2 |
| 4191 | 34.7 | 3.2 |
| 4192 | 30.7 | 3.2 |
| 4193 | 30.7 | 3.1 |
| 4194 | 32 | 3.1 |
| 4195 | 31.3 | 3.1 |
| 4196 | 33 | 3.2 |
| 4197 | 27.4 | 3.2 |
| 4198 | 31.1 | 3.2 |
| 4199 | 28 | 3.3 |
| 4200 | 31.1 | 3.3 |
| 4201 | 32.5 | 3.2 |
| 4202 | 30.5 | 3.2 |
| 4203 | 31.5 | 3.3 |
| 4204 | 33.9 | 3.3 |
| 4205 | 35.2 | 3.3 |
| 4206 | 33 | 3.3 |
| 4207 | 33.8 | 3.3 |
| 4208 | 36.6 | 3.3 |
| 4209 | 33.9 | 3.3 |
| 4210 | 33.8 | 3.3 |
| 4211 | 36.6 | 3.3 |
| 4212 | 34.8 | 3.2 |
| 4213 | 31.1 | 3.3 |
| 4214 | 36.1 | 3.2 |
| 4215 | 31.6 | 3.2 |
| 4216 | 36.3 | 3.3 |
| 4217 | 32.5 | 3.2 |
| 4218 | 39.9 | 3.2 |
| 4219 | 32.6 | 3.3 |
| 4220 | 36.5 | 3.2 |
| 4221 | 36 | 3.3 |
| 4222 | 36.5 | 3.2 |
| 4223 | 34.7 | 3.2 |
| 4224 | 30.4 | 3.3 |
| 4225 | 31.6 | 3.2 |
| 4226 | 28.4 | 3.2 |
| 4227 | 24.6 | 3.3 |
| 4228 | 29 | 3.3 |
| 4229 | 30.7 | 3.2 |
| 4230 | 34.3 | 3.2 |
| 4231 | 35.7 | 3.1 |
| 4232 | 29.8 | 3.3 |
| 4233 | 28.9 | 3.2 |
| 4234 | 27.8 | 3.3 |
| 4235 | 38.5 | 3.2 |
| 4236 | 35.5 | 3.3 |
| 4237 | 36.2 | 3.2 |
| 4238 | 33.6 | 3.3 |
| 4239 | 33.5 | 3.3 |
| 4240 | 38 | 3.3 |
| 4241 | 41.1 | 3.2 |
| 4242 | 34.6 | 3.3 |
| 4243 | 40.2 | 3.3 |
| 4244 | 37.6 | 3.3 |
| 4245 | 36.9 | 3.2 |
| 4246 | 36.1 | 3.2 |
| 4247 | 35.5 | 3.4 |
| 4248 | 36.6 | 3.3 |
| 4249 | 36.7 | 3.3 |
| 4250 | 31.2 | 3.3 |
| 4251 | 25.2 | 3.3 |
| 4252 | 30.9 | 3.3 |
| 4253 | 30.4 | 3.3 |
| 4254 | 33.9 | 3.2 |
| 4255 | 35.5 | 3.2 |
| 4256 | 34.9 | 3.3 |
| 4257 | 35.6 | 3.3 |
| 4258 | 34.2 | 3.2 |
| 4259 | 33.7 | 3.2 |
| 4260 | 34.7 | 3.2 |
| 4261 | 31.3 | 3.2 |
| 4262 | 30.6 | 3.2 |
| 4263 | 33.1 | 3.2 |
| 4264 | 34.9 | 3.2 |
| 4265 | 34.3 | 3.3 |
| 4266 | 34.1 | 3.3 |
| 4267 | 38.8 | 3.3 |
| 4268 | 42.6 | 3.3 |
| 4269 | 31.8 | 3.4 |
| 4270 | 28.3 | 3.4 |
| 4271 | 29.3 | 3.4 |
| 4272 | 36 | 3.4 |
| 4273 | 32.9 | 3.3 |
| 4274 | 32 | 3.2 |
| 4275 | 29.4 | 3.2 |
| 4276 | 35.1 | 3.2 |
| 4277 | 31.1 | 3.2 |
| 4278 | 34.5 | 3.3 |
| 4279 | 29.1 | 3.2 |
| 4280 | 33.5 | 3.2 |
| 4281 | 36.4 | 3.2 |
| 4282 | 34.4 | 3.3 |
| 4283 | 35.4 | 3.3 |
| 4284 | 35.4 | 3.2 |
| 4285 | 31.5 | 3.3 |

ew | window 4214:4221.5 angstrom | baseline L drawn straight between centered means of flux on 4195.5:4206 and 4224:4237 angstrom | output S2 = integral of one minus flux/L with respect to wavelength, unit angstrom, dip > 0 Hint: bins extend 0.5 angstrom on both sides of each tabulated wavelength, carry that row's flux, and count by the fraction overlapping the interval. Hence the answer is -0.9 angstrom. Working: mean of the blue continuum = 31.5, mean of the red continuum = 31.4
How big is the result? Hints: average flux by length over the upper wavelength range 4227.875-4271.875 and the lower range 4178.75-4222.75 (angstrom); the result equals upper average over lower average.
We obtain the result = 1.04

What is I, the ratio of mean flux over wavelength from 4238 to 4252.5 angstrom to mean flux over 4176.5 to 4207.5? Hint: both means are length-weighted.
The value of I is 1.11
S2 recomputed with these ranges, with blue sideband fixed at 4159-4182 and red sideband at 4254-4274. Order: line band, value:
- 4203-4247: -1.7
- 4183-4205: 0.4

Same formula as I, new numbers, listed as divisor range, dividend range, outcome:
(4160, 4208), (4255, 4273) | 1.07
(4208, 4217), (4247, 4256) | 0.96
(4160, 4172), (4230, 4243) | 1.09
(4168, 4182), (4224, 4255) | 1.08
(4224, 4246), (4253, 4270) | 1.02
